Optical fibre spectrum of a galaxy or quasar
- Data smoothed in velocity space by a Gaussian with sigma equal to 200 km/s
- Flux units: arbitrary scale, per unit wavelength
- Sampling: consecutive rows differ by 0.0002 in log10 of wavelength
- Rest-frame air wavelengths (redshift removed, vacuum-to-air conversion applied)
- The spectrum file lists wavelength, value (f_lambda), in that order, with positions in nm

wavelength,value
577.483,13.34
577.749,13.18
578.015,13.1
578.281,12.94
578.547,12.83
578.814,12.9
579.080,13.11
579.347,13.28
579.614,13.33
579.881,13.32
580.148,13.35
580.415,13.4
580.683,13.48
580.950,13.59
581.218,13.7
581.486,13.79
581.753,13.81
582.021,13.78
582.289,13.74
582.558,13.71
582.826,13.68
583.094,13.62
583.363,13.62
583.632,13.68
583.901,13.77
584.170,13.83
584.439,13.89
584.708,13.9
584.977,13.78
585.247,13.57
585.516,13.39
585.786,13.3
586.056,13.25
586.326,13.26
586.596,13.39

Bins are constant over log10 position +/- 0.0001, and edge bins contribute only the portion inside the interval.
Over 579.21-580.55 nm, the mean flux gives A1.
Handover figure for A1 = 13.3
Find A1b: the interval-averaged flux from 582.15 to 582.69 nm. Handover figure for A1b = 13.7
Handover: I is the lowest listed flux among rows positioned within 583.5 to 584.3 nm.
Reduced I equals 13.68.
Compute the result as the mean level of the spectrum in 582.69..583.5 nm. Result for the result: 13.6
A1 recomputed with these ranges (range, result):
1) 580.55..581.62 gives 13.6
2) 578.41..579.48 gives 13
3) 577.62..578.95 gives 13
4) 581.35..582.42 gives 13.8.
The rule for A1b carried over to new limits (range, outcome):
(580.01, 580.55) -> 13.4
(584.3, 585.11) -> 13.9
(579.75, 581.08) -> 13.4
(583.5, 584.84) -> 13.8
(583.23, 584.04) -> 13.7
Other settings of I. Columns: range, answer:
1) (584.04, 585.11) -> 13.78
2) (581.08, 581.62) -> 13.7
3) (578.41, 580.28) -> 12.83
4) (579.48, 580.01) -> 13.32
